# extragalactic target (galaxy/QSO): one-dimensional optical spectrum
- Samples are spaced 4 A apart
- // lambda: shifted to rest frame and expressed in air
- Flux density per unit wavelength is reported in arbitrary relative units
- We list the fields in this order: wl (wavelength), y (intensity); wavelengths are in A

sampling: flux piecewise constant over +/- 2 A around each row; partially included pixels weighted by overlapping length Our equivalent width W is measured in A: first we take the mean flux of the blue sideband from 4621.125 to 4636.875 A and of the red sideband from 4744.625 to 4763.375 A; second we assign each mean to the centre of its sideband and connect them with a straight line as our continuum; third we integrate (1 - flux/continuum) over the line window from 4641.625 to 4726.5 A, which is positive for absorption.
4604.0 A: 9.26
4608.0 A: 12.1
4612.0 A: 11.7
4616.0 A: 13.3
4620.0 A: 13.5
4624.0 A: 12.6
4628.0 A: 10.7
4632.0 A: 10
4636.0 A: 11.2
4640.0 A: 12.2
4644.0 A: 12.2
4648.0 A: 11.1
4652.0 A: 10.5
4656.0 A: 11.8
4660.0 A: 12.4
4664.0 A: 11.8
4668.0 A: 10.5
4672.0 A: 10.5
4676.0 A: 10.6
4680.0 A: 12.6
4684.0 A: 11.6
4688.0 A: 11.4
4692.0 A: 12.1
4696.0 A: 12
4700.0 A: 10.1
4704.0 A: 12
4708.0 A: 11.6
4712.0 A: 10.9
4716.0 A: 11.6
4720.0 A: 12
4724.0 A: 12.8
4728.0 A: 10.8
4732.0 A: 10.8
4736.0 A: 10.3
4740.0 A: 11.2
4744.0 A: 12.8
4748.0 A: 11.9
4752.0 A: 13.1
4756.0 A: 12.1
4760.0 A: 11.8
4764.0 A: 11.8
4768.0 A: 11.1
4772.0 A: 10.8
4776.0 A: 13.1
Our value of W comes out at 1.1 A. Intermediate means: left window 11.3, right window 12.2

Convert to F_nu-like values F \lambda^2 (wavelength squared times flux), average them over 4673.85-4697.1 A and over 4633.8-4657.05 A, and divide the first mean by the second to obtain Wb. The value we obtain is 1.0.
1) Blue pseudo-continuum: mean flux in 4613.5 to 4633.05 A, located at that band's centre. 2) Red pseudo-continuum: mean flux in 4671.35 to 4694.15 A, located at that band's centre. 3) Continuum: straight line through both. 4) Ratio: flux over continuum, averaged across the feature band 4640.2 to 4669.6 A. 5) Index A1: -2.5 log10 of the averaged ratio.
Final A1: 0.03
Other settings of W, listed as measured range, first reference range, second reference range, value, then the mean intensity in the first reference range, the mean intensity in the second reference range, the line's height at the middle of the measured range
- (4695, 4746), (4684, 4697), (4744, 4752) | 2.8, 11.8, 12.4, 12.1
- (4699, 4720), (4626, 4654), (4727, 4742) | -1.0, 11.1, 10.8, 10.9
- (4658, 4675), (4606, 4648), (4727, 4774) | 0.8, 11.9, 11.6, 11.8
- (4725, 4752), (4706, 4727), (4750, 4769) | 0.9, 11.7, 12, 11.9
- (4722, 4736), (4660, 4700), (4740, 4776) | 0.5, 11.4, 11.9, 11.8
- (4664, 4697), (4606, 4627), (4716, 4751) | 1.7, 12.5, 11.6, 12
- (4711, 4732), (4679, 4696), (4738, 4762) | 0.8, 11.9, 12.2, 12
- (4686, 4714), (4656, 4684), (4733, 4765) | 0.4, 11.4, 11.8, 11.6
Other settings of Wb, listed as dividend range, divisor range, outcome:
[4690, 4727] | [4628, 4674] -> 1.06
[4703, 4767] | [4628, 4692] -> 1.06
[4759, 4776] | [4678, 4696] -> 1.00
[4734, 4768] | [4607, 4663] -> 1.05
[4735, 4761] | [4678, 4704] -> 1.05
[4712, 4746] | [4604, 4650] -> 1.02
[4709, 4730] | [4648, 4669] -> 1.04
